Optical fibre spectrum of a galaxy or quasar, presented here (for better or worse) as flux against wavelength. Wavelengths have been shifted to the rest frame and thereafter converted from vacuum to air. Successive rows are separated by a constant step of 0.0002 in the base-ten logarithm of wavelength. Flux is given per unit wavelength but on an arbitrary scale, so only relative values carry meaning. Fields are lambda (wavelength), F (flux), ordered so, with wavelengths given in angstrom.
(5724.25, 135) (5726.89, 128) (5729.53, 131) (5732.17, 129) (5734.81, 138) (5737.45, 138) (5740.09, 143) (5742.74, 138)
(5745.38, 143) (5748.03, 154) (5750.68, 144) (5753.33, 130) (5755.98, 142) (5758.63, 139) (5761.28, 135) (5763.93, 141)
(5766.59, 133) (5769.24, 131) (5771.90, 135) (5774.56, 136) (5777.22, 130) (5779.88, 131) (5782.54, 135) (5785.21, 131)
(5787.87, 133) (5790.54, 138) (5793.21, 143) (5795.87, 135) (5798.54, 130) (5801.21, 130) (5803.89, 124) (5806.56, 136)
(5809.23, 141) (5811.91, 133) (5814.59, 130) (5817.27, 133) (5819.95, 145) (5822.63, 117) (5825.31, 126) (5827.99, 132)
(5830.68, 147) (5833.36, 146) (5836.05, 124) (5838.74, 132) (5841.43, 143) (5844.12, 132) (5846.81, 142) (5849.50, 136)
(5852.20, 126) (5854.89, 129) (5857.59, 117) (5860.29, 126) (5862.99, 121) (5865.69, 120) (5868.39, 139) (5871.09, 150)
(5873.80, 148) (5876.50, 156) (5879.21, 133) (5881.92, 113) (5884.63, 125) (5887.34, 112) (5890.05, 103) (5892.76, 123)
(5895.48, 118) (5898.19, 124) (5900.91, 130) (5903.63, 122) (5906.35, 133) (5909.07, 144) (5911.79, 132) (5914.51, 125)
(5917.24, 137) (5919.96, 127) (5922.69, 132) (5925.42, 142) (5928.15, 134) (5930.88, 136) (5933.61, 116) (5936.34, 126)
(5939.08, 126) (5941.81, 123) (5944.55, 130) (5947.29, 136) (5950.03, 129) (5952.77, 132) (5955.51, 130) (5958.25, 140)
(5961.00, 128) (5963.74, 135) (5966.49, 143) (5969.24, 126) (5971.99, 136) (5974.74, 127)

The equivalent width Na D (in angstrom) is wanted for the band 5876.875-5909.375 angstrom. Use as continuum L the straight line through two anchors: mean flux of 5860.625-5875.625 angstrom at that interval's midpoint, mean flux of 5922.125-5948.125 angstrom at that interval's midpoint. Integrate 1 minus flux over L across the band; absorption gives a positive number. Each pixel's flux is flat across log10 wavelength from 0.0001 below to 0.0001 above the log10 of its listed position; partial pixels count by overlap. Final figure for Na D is 2.4 angstrom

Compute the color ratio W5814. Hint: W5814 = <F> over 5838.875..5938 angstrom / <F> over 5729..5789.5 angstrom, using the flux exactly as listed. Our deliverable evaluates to 0.95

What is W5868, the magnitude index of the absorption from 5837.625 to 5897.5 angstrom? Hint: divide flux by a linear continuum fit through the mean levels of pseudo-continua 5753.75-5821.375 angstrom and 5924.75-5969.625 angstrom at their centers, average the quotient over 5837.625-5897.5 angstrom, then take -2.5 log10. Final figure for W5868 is 0.03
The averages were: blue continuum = 135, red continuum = 131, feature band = 129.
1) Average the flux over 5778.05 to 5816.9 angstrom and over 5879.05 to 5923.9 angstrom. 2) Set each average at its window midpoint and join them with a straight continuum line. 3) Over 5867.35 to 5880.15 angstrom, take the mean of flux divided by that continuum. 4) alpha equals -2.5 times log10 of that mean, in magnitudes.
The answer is -0.15 mag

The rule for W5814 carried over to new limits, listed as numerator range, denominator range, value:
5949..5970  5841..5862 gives 1.02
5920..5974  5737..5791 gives 0.96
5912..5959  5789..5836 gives 0.97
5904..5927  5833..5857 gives 1.00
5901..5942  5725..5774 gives 0.95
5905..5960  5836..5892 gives 1.01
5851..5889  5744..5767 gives 0.92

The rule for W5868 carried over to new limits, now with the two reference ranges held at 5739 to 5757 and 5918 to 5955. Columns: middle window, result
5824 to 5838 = 0.01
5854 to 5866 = 0.10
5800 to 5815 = 0.05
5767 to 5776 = 0.05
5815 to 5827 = 0.06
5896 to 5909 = 0.03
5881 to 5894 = 0.16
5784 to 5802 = 0.04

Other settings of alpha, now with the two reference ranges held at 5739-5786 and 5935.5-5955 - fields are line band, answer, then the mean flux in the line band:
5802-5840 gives 0.01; 133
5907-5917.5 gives -0.03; 134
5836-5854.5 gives 0.00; 134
